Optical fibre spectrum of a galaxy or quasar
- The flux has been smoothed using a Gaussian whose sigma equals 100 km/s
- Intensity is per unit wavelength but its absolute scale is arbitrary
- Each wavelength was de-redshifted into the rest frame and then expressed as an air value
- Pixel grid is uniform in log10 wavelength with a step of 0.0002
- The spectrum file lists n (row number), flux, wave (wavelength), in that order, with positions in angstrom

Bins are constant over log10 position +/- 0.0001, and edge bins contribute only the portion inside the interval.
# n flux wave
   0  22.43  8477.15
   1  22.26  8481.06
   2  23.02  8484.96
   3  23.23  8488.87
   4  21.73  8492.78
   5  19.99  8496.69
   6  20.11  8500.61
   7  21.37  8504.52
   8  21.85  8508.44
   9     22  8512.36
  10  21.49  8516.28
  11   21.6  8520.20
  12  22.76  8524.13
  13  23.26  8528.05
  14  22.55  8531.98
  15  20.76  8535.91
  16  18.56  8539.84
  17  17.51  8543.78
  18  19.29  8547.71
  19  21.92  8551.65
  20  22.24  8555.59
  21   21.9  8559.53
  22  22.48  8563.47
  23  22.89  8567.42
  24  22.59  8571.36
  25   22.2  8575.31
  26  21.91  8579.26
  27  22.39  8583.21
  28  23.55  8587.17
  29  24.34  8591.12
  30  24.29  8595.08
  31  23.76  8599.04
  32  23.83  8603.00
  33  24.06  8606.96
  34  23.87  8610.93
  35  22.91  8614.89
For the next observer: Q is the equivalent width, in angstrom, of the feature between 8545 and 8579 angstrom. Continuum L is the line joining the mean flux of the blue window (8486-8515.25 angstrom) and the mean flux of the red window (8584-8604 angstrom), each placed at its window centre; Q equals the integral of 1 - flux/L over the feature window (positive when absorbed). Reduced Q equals 1.8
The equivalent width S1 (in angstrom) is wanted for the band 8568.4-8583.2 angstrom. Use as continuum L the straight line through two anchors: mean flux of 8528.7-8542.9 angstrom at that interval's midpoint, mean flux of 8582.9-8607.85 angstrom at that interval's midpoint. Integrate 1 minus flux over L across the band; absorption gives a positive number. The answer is 0.3 angstrom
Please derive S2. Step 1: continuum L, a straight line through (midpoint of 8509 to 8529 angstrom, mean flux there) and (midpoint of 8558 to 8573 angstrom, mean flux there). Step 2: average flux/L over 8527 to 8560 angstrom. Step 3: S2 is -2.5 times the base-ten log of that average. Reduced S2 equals 0.08 mag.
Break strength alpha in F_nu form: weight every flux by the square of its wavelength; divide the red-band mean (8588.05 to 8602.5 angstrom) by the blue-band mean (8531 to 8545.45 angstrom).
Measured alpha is 1.2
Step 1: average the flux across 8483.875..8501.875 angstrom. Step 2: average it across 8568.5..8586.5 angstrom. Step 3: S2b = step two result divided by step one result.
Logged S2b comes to 1.0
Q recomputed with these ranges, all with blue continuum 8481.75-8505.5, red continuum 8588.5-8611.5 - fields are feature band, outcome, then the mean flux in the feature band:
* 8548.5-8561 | 0.7 angstrom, 21.8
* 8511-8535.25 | 0.1 angstrom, 22.2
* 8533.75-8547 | 2.1 angstrom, 19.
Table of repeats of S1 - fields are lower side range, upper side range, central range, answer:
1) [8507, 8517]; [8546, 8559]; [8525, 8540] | -0.1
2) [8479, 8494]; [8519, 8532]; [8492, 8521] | 1.7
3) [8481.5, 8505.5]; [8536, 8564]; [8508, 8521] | -0.3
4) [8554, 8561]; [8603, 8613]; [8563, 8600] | -0.1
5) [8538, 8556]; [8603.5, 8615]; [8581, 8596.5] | -0.8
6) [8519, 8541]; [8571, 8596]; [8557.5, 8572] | 0.1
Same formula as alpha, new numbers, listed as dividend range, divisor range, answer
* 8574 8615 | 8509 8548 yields 1.13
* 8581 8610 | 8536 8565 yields 1.17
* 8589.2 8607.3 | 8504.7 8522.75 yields 1.13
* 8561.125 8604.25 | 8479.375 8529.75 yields 1.07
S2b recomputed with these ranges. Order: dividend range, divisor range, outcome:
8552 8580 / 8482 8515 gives 1.03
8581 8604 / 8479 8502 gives 1.09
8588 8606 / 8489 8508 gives 1.14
